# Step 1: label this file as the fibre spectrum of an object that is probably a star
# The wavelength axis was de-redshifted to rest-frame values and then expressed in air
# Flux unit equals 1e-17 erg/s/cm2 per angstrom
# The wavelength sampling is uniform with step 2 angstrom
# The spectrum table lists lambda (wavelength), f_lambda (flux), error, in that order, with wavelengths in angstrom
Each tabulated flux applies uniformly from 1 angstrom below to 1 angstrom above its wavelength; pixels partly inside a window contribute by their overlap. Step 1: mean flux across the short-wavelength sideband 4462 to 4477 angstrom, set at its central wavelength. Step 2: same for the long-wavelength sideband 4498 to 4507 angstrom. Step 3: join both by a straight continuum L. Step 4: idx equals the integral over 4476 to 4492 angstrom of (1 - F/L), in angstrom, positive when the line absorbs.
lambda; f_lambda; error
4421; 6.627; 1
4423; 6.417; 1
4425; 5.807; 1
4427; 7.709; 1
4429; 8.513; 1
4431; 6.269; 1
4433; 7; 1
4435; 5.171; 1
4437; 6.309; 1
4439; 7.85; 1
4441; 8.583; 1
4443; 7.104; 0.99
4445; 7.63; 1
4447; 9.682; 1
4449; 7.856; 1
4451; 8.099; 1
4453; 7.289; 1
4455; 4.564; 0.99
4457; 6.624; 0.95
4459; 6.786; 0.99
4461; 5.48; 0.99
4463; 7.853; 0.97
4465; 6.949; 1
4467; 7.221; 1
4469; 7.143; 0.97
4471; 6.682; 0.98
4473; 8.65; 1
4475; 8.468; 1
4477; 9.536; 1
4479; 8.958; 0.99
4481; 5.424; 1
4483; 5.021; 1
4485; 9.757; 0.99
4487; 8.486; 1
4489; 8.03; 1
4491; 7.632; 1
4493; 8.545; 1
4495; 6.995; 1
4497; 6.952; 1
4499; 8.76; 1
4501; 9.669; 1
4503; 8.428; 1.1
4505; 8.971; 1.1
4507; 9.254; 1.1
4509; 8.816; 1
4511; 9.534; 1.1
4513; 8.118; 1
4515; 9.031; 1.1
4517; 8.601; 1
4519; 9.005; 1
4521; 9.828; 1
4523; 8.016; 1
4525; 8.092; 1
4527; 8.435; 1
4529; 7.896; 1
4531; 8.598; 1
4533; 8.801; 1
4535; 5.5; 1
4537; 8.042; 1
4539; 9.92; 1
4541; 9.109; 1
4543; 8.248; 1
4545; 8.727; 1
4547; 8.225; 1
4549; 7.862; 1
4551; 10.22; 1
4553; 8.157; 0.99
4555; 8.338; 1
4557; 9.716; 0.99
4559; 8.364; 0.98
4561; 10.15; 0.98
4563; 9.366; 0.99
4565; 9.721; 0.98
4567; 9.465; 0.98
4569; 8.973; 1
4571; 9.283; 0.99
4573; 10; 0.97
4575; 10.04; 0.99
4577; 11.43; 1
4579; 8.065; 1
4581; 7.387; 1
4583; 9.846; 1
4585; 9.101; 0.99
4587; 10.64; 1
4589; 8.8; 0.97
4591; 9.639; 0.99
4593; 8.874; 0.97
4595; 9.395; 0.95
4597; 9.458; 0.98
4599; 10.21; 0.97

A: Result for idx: 0.8 angstrom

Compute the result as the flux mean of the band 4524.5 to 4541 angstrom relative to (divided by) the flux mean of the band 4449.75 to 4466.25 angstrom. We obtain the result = 1.22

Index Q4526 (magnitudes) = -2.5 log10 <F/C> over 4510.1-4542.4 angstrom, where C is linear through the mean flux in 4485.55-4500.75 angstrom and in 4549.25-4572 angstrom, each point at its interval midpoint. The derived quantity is 0.011 mag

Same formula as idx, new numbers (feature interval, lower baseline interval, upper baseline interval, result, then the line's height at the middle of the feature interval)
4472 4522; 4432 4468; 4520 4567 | -3.2 angstrom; 7.9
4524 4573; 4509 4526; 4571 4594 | 1.9 angstrom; 9.09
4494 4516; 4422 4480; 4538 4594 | -1.0 angstrom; 8.2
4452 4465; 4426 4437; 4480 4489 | 1.1 angstrom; 7.08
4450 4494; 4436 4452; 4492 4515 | 4.3 angstrom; 8.21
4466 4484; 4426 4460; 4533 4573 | 0.6 angstrom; 7.7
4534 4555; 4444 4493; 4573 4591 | 1.0 angstrom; 8.82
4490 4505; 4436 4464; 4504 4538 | -0.2 angstrom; 8.09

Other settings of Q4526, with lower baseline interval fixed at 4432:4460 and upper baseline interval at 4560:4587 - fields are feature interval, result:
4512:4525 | -0.03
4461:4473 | 0.06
